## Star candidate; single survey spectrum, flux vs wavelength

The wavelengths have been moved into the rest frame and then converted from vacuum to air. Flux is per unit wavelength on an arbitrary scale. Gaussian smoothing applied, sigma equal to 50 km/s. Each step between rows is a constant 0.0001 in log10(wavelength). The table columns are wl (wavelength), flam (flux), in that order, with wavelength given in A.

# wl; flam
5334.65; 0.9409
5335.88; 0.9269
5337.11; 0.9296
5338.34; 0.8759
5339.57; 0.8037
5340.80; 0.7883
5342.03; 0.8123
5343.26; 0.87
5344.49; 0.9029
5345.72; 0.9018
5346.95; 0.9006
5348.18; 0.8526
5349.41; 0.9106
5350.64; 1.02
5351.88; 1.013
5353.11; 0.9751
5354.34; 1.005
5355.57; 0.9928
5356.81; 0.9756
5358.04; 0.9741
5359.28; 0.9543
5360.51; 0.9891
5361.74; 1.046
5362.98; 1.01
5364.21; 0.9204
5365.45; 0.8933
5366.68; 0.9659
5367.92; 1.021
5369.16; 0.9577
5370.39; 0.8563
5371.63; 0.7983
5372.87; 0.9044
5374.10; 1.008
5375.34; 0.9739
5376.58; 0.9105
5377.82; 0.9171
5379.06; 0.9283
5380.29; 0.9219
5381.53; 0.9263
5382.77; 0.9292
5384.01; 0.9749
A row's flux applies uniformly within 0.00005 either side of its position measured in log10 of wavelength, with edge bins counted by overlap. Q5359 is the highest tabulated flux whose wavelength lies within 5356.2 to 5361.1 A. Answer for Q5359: 0.9891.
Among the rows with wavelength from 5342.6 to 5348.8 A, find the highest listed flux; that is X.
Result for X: 0.9029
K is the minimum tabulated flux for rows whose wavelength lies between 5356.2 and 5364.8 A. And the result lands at 0.9204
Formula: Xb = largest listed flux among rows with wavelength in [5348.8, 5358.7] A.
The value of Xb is 1.02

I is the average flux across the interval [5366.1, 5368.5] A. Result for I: 0.992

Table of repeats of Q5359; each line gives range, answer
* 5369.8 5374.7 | 1.008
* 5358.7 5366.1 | 1.046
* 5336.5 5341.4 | 0.9296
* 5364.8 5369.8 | 1.021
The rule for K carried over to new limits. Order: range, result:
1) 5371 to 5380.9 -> 0.7983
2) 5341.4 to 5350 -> 0.8123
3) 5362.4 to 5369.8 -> 0.8933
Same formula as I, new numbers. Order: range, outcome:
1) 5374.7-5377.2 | 0.941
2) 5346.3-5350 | 0.889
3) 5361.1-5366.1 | 0.968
